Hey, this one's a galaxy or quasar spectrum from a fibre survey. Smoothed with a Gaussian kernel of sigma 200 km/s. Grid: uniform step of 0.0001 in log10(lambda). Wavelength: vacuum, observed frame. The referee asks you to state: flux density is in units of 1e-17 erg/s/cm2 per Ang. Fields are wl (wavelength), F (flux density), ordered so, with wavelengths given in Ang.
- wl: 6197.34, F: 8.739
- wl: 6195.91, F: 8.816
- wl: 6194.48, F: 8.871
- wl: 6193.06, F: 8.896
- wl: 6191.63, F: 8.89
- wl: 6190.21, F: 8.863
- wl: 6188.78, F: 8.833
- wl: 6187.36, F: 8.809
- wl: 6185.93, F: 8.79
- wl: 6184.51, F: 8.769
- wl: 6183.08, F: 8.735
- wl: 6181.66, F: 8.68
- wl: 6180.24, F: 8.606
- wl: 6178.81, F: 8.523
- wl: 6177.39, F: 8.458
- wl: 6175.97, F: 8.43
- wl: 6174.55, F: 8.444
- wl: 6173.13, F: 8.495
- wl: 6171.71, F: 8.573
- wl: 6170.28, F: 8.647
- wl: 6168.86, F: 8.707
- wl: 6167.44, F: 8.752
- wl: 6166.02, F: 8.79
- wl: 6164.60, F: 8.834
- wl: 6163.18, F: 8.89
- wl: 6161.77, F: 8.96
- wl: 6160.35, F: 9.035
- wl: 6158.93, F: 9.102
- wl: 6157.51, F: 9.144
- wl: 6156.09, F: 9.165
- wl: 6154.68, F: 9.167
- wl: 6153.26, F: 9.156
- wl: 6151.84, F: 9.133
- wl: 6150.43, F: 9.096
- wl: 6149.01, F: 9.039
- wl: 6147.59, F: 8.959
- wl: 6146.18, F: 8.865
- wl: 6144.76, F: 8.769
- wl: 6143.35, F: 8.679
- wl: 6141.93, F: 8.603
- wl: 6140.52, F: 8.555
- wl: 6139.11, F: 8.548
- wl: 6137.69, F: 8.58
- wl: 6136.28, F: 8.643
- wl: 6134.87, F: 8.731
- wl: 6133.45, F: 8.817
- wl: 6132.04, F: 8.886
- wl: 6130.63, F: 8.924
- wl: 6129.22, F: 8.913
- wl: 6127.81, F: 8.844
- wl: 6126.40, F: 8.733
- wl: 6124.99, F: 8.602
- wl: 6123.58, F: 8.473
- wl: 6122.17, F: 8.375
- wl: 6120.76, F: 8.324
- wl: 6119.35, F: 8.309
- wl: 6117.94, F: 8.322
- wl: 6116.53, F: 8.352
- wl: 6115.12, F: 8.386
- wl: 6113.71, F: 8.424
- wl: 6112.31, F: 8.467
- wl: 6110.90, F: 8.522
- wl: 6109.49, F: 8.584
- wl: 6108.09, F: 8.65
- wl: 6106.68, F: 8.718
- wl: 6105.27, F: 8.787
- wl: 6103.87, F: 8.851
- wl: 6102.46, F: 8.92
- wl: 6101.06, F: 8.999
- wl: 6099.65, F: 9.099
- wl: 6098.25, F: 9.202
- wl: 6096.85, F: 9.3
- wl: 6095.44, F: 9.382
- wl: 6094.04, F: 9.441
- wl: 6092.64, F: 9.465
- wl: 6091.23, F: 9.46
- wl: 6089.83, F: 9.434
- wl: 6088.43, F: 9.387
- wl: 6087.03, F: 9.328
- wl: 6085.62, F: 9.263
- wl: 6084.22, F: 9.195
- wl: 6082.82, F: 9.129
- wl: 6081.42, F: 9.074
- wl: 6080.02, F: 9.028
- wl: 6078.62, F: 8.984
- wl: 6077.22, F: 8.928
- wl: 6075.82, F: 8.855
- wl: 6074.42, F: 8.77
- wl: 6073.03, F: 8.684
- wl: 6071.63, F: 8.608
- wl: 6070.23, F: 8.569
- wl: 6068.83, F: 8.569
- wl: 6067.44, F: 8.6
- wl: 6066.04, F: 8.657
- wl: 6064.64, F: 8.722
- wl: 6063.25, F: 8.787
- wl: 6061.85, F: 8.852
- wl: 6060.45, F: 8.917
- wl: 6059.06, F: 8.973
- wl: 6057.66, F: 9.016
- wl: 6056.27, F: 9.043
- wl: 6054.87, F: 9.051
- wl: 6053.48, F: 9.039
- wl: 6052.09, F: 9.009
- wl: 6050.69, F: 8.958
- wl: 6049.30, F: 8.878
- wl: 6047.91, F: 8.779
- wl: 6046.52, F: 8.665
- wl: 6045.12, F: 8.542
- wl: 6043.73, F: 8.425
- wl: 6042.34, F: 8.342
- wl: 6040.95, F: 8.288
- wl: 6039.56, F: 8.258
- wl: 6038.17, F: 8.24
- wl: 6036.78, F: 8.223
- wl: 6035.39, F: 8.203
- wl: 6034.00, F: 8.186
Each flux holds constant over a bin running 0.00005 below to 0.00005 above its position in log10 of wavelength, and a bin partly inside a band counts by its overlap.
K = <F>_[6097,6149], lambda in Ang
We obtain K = 8.69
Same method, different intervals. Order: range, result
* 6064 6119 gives 8.9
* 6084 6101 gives 9.32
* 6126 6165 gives 8.89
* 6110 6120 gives 8.4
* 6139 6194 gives 8.81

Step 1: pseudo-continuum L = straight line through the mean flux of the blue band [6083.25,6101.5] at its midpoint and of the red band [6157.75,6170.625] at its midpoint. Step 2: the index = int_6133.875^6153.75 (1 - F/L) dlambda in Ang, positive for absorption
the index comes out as 0.4 Ang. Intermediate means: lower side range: 9.3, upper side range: 8.88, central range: 8.8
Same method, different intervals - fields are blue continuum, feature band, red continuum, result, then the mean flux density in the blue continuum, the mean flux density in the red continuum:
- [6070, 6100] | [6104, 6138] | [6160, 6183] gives 1.28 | 9.13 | 8.68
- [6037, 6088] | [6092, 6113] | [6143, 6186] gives -0.35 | 8.8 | 8.82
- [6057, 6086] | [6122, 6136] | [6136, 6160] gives 0.24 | 8.86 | 8.9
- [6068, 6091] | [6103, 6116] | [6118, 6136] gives 0.26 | 9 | 8.65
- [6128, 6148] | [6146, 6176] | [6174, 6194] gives -0.57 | 8.75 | 8.7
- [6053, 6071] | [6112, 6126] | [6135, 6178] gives 0.65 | 8.83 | 8.81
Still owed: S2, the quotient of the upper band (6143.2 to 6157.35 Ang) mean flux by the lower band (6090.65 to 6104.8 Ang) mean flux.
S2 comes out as 1.0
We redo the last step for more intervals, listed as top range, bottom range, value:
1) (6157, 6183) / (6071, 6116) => 0.97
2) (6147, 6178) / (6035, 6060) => 1.02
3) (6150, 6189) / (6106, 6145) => 1.02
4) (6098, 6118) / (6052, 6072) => 0.98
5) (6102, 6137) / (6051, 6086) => 0.97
